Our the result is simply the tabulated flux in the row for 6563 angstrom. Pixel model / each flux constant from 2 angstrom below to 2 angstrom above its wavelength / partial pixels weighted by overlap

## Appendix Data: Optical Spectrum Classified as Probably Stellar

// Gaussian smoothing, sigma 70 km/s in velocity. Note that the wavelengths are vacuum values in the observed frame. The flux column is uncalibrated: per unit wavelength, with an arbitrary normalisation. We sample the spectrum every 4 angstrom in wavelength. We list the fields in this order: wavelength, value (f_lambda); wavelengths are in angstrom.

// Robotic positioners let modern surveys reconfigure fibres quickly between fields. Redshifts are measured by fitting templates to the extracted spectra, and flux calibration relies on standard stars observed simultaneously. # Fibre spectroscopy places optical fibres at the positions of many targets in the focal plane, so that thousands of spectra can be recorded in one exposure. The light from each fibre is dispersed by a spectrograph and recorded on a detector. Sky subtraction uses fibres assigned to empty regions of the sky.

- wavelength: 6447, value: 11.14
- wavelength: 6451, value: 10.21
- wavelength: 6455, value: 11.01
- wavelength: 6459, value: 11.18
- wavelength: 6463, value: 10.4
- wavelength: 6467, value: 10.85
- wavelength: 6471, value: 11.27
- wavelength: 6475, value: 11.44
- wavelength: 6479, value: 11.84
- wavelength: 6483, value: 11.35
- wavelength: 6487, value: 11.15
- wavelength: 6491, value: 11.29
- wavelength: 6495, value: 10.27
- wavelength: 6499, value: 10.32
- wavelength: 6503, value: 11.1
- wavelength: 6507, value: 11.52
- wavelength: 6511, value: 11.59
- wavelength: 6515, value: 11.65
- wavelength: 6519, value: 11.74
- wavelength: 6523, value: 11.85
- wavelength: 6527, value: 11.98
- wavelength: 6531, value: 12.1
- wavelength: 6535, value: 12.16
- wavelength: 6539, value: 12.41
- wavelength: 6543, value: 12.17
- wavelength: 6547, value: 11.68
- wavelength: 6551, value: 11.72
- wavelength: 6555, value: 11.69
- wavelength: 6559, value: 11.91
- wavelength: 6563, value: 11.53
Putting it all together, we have 11.53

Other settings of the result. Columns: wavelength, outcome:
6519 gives 11.74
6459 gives 11.18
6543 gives 12.17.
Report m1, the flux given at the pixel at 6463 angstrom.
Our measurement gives 10.4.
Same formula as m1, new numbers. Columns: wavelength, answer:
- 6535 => 12.16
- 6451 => 10.21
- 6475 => 11.44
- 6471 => 11.27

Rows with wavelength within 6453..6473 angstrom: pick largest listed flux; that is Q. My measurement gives 11.27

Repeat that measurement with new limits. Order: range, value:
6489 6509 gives 11.52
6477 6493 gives 11.84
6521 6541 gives 12.41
